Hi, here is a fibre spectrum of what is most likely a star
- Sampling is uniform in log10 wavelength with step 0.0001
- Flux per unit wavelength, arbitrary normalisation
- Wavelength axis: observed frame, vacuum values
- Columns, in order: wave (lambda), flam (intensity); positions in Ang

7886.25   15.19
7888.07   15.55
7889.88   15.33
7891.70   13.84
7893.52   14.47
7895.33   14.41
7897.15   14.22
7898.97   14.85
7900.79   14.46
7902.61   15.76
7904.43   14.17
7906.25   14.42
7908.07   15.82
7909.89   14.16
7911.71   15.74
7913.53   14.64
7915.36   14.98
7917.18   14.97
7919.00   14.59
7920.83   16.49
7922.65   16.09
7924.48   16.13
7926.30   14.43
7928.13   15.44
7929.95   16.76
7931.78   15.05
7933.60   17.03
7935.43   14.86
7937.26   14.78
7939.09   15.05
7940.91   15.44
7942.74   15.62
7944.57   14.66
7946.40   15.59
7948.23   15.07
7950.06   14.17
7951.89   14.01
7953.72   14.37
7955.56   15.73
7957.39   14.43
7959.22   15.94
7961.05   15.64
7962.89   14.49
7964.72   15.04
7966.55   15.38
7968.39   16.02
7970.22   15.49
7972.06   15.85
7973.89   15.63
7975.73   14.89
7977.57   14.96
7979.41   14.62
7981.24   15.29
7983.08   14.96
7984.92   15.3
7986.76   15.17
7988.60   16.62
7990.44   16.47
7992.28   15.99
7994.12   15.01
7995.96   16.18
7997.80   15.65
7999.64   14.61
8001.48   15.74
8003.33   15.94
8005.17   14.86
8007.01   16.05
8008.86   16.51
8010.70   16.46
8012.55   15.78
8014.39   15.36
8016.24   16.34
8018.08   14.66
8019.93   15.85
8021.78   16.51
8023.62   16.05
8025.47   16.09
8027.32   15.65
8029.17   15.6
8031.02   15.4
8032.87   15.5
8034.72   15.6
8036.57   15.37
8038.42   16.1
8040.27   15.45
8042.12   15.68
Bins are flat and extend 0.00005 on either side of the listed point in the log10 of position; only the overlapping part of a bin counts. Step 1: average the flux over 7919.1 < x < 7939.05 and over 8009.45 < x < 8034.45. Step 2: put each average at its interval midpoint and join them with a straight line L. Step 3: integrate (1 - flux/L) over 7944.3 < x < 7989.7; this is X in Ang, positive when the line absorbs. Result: 1.5 Ang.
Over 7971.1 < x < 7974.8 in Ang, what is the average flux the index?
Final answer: 15.7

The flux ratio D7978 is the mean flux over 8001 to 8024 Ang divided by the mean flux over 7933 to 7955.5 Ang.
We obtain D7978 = 1.05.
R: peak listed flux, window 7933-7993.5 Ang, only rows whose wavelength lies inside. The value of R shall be 17.03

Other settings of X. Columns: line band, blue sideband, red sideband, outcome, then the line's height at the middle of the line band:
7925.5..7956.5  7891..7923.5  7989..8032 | 0.0 Ang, 15.2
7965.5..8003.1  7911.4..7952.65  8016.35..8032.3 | 0.1 Ang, 15.5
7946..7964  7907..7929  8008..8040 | 0.6 Ang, 15.5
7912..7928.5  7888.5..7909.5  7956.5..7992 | -0.5 Ang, 14.9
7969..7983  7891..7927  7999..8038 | 0.2 Ang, 15.4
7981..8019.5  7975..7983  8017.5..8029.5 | -0.8 Ang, 15.4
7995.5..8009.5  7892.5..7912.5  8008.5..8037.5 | 0.0 Ang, 15.6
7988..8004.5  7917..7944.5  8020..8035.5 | -0.1 Ang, 15.7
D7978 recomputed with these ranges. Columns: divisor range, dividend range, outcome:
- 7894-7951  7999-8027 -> 1.04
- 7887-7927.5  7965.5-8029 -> 1.04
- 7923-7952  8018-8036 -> 1.03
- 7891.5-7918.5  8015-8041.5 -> 1.07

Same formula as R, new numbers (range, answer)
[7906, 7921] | 16.49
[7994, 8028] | 16.51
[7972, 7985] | 15.85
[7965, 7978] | 16.02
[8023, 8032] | 16.09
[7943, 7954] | 15.59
